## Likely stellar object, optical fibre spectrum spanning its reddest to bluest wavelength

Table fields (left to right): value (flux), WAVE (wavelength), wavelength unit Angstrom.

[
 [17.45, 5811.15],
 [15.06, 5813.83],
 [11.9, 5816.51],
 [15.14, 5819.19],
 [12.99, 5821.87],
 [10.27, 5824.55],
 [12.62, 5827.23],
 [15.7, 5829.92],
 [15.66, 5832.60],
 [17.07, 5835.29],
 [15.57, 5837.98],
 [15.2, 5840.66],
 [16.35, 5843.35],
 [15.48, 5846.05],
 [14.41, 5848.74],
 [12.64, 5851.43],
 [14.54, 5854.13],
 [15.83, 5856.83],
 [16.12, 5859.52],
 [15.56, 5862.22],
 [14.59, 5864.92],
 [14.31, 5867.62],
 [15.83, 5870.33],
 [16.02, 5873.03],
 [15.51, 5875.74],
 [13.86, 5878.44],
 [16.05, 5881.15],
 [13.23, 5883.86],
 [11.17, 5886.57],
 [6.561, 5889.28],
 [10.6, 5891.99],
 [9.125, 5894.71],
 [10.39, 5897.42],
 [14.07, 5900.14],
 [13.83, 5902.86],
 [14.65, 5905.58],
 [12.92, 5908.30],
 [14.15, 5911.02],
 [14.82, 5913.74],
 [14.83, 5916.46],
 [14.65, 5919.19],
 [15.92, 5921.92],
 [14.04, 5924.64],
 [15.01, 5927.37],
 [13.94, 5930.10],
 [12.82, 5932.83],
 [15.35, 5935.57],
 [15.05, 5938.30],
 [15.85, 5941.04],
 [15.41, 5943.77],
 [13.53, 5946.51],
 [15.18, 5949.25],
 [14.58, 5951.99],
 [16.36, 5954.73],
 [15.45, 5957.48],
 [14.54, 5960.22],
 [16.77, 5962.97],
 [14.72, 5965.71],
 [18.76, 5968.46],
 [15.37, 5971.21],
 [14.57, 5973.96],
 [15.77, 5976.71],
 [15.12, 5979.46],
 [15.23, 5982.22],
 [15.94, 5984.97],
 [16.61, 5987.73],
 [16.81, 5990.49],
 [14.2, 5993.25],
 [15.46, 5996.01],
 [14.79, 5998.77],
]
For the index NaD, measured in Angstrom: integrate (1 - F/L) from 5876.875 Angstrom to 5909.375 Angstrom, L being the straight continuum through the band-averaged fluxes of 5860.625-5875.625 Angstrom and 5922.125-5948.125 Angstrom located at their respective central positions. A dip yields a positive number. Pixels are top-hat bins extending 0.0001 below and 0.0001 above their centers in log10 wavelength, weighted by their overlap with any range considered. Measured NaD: 6.1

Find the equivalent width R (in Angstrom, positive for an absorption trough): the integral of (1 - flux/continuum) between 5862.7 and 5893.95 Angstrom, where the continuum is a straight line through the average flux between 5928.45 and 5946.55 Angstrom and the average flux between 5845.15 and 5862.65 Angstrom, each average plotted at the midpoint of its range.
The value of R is 3.0 Angstrom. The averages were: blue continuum 14.9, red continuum 14.6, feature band 13.4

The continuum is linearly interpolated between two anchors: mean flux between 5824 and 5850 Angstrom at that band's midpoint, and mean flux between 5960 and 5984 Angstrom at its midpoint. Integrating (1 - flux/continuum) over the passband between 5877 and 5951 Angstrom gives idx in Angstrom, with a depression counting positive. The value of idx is 8.6 Angstrom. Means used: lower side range 15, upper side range 15.7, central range 13.6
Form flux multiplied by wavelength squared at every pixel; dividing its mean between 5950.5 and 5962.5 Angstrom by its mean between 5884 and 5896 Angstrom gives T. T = 1.6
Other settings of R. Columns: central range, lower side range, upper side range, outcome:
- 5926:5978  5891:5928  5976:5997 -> -1.9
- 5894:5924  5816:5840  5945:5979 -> 2.6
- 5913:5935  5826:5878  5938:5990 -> 1.3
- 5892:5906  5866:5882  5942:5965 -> 2.9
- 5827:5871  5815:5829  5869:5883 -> -3.7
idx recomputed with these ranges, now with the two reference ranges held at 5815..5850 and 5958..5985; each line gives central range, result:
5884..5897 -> 4.5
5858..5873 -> -0.6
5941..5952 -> 0.4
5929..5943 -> 0.7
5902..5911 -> 0.8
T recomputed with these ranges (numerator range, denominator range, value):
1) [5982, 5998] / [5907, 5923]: 1.11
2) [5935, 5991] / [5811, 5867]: 1.10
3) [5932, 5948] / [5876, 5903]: 1.25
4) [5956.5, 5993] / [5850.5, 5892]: 1.17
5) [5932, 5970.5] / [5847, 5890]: 1.11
